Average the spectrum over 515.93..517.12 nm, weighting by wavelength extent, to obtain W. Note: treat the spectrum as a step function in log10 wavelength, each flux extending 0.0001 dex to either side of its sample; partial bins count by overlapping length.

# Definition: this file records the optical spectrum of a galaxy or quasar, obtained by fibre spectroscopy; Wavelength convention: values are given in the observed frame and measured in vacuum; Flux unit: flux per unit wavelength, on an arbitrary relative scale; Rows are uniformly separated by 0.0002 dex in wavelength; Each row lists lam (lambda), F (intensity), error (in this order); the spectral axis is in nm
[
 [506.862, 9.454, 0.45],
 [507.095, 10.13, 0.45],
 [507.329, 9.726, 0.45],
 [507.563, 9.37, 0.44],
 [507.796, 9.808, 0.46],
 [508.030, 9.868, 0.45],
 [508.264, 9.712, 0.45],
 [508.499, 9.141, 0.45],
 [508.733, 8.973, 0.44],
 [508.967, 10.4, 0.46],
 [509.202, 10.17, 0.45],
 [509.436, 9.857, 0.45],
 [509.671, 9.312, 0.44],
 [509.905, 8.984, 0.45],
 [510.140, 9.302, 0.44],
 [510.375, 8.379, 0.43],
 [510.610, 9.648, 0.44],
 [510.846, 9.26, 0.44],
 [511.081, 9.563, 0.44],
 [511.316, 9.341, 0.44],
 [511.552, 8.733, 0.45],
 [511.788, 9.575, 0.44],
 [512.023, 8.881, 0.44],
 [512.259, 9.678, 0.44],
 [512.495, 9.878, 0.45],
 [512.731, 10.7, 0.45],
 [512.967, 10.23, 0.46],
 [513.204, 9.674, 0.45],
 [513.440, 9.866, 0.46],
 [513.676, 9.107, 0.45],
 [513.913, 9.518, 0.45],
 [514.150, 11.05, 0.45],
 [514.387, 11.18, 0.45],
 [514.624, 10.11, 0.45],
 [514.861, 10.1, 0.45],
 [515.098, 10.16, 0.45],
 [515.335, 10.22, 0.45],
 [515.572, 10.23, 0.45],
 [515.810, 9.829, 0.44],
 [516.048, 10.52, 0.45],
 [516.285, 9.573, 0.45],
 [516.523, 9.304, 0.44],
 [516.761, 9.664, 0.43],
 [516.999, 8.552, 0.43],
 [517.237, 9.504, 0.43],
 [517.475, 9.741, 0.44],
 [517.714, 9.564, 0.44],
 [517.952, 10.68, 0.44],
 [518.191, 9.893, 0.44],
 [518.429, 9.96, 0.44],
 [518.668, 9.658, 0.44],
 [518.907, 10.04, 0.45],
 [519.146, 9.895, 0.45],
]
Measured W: 9.53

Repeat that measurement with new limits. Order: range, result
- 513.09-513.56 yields 9.79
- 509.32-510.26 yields 9.36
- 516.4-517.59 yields 9.35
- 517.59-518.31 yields 10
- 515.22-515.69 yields 10.2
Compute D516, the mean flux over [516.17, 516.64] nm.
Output 9.43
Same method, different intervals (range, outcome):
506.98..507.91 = 9.76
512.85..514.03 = 9.68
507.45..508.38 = 9.7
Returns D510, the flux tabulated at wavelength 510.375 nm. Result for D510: 8.379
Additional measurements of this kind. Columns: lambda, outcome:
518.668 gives 9.658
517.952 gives 10.68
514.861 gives 10.1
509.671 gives 9.312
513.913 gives 9.518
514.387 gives 11.18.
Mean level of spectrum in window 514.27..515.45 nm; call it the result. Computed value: 10.4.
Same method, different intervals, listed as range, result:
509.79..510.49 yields 8.89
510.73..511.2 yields 9.43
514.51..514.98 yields 10.1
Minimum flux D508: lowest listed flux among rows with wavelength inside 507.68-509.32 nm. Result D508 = 8.973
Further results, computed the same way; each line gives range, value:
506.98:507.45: 9.726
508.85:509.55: 9.857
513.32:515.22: 9.107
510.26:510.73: 8.379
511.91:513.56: 8.881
